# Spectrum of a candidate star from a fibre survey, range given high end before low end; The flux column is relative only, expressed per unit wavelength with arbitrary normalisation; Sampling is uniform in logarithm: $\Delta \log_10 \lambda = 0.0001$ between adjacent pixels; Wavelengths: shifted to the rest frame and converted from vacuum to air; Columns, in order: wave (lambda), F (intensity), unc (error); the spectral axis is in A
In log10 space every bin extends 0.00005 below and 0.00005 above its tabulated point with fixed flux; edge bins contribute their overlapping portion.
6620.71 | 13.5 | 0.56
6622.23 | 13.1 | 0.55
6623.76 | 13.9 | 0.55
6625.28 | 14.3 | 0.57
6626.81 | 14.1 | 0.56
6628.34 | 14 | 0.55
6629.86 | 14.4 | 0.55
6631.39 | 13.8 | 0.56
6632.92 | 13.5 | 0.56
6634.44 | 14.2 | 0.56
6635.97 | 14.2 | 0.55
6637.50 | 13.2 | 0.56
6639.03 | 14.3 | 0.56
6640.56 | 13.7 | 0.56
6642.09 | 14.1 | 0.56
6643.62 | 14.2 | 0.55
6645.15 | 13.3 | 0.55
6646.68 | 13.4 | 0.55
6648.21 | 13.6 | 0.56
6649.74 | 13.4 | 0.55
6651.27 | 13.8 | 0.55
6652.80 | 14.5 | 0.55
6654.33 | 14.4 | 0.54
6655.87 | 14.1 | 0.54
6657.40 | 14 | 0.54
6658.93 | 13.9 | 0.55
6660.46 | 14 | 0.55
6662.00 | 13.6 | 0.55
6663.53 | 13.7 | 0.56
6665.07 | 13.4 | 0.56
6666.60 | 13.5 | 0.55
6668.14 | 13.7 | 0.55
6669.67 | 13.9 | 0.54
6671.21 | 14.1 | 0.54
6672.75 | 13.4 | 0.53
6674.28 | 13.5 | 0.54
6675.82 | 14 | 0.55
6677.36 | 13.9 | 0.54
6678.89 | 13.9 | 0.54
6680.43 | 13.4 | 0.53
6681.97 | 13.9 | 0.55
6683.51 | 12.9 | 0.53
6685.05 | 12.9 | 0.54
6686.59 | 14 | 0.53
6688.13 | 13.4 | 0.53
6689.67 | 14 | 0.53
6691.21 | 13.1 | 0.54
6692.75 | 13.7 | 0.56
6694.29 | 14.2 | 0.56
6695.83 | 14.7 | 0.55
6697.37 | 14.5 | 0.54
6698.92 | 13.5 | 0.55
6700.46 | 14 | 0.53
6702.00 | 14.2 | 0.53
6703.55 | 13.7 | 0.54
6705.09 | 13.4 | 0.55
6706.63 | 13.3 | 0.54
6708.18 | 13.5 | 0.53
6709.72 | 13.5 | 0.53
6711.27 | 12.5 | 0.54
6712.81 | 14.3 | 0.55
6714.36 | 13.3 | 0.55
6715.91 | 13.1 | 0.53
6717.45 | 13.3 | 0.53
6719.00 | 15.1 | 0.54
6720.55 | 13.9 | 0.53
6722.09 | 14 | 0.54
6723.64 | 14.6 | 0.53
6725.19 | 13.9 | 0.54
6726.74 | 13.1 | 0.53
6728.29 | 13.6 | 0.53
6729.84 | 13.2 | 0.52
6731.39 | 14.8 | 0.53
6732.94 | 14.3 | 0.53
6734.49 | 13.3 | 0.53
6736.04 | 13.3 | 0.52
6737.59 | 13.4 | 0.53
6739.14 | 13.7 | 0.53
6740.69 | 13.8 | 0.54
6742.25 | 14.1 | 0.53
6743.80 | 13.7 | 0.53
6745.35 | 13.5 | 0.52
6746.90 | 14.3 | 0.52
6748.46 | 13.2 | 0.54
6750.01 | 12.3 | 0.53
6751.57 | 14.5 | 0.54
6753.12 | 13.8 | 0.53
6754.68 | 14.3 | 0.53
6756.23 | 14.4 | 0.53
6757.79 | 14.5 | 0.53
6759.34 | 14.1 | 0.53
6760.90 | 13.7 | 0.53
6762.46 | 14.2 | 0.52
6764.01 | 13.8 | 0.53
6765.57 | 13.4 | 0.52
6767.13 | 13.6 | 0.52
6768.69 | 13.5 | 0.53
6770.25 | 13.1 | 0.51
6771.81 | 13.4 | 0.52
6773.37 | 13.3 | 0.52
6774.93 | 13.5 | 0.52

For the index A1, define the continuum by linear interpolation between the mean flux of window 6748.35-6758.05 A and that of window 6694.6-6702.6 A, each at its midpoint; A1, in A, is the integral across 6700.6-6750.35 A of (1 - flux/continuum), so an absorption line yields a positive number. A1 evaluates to 1.24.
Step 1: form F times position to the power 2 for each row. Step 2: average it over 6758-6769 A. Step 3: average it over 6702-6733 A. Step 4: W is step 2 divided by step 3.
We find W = 1.0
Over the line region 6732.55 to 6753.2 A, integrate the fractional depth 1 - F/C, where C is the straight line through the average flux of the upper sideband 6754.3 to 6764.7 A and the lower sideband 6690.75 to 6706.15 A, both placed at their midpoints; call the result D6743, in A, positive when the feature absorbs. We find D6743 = 0.7 A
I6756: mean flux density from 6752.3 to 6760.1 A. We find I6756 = 14.2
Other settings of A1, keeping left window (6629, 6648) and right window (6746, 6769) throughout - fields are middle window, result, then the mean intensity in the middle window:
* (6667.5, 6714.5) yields 0.5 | 13.7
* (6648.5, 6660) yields -0.1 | 14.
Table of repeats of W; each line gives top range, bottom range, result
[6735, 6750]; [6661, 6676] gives 1.02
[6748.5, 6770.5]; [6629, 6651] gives 1.04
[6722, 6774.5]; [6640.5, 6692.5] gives 1.03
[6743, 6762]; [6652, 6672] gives 1.02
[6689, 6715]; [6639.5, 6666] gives 1.01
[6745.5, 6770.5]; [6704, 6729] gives 1.02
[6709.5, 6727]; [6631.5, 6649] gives 1.02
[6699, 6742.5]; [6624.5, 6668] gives 1.01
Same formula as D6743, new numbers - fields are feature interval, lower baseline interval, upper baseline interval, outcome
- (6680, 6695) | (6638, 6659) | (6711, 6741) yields 0.29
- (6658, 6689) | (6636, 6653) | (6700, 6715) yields 0.05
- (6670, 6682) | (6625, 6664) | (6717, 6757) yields 0.10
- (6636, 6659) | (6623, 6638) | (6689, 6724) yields 0.10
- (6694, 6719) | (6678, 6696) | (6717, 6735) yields 0.13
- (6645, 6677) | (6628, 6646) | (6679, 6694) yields -0.16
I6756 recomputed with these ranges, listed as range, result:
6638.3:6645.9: 13.9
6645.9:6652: 13.6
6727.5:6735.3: 13.8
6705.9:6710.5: 13.4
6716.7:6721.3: 14.1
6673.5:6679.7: 13.8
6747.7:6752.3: 13.3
